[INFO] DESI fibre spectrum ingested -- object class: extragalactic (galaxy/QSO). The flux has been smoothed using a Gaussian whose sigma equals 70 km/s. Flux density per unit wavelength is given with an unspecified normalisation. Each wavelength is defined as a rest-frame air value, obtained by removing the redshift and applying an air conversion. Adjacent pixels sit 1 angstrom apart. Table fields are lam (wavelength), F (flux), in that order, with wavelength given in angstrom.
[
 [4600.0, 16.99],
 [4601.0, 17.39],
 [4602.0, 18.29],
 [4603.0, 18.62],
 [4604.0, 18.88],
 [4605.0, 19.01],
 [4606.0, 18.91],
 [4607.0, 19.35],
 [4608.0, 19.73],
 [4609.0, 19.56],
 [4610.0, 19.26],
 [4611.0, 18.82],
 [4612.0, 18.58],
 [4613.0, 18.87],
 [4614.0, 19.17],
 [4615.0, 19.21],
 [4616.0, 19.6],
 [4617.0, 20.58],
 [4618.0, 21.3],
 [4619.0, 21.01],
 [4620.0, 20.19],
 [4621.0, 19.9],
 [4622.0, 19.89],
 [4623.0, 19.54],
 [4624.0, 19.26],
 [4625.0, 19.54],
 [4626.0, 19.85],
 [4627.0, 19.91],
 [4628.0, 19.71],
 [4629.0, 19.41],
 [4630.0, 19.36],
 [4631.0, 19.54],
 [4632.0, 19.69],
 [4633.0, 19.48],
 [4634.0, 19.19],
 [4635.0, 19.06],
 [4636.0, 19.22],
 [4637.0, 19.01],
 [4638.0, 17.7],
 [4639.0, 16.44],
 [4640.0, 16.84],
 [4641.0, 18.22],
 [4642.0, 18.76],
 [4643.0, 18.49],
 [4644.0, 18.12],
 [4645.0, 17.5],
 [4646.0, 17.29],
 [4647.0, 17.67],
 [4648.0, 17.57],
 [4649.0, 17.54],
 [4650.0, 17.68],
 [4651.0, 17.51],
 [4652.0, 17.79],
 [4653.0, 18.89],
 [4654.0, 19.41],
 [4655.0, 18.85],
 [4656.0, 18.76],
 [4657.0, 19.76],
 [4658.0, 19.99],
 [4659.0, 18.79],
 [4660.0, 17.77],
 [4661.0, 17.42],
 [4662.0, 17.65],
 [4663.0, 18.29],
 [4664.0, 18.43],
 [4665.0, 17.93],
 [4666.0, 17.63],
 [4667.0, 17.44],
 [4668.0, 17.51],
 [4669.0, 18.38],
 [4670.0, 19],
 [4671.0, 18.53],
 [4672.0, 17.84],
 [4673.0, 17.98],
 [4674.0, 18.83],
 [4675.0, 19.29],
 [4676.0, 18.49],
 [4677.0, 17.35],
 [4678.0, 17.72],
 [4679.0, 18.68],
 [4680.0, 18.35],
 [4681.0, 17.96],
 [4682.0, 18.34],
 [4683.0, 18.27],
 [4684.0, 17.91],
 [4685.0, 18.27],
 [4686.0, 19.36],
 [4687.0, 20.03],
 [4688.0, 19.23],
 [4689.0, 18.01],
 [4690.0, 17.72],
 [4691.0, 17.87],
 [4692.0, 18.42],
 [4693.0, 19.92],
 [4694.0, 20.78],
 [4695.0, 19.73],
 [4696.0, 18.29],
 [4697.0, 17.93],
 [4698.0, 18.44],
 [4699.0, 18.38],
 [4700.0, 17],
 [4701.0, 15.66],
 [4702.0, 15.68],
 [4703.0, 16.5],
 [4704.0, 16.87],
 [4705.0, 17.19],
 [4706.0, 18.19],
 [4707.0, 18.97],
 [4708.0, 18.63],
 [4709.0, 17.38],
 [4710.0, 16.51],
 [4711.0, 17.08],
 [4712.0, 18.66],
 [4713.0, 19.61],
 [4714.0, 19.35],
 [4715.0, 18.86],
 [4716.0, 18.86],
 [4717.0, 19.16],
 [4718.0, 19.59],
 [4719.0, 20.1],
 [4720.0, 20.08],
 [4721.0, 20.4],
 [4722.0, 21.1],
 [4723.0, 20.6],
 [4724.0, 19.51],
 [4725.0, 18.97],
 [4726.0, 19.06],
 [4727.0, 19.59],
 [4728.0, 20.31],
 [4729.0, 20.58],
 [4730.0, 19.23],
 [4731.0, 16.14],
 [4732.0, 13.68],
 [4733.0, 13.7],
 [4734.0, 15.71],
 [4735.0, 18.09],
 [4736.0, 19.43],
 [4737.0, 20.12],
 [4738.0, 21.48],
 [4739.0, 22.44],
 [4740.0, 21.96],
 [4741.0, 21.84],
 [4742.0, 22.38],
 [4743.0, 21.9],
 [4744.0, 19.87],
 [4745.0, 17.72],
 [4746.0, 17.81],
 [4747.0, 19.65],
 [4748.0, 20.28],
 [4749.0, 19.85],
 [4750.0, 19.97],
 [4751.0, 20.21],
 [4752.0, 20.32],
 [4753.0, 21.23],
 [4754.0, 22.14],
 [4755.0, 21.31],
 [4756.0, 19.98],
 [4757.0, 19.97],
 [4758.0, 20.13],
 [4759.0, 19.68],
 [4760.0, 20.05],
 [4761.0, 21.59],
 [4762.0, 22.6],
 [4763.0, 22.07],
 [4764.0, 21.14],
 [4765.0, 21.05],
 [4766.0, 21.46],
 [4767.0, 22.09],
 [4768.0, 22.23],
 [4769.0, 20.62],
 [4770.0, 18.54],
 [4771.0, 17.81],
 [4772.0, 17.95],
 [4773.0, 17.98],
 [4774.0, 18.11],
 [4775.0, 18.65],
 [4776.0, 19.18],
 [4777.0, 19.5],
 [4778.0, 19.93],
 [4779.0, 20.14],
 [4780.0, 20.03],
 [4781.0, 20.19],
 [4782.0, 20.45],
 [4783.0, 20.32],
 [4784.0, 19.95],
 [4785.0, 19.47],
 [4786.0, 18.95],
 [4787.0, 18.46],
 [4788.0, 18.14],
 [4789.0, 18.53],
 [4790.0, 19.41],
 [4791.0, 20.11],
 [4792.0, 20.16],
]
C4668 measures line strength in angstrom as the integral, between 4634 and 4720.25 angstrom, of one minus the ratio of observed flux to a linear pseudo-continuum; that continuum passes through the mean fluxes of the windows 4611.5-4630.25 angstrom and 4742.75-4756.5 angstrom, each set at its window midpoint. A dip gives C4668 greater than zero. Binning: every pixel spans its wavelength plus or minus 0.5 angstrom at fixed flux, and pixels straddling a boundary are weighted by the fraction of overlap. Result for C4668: 7.0 angstrom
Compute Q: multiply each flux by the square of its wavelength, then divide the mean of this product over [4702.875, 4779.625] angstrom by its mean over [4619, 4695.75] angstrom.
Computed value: 1.1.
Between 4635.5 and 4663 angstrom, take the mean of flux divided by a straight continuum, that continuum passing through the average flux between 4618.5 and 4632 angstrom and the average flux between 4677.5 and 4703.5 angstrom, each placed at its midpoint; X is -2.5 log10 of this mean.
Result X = 0.06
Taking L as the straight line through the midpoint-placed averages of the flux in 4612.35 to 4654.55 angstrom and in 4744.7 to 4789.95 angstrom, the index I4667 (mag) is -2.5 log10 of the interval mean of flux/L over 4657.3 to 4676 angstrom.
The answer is 0.052 mag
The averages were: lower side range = 18.9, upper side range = 19.9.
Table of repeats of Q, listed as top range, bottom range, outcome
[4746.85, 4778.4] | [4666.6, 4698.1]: 1.13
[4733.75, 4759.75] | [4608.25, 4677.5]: 1.13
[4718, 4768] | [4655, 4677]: 1.13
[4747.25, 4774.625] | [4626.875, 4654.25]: 1.16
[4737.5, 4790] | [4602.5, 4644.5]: 1.11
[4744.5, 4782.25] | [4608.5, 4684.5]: 1.13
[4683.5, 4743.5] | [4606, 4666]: 1.03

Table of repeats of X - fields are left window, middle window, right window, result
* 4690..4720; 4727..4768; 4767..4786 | -0.06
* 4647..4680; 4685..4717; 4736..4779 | 0.05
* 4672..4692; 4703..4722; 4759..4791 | 0.01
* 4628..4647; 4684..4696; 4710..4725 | 0.01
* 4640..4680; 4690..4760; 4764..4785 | 0.00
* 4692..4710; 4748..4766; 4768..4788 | -0.10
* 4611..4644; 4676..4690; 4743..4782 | 0.07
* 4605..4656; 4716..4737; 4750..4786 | 0.06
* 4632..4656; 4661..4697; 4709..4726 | 0.02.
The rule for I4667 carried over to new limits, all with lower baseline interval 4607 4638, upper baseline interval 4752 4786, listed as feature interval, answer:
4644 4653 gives 0.12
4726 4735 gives 0.15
